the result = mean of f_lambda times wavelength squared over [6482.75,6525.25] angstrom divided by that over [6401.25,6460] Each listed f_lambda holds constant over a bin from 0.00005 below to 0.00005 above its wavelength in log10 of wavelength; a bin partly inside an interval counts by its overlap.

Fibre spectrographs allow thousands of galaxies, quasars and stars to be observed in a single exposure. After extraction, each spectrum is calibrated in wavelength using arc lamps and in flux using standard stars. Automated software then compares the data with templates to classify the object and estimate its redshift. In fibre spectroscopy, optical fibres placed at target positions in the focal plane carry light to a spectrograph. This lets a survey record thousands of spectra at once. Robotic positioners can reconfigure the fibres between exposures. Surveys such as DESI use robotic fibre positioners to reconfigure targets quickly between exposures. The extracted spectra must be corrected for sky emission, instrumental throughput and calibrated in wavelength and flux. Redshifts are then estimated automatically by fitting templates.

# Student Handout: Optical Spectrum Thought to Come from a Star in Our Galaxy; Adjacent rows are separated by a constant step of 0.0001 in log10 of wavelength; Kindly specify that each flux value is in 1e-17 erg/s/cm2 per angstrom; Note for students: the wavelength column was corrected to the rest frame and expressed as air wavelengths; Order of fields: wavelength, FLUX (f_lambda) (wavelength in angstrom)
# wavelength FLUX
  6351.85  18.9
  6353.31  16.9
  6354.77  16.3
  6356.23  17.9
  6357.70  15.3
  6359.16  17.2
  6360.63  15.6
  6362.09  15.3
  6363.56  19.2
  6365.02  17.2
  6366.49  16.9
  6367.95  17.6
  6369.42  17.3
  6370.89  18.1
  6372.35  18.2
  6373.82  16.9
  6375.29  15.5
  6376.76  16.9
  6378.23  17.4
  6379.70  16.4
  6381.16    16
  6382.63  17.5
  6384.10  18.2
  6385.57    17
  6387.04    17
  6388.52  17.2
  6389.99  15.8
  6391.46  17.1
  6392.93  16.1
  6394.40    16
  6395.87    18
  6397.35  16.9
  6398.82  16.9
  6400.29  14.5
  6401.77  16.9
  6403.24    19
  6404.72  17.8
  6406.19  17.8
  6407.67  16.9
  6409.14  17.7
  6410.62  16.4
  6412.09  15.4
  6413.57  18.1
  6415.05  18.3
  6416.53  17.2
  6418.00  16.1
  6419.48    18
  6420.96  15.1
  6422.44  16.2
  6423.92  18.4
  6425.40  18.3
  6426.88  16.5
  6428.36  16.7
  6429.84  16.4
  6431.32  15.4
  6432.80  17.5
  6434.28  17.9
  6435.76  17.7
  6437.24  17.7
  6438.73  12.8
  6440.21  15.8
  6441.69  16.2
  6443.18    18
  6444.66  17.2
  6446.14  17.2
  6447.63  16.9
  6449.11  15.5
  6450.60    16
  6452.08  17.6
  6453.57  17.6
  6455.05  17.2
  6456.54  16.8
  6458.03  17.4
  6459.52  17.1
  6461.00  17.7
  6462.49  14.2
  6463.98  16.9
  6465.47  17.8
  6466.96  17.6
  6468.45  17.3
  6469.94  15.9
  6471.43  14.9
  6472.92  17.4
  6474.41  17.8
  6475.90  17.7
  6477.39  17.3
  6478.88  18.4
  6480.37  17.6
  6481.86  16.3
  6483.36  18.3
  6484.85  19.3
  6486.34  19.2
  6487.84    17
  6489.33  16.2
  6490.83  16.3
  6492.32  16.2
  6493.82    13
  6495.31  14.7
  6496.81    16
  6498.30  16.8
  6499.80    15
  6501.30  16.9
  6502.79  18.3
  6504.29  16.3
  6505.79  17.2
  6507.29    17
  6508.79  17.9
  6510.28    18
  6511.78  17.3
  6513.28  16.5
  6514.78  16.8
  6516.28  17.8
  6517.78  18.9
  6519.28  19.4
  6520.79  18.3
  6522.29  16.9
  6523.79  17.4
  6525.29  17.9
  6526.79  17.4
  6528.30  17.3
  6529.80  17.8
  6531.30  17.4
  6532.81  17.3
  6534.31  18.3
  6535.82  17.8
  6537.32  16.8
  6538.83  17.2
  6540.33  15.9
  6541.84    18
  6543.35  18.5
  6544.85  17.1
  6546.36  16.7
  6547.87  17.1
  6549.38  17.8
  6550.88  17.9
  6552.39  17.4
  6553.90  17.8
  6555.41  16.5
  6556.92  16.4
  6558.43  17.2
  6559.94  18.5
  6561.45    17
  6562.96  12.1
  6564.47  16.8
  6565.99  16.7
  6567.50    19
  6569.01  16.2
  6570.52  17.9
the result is 1.0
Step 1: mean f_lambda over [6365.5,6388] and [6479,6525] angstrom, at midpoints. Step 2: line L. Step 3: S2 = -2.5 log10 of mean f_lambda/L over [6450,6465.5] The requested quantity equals 0.01 mag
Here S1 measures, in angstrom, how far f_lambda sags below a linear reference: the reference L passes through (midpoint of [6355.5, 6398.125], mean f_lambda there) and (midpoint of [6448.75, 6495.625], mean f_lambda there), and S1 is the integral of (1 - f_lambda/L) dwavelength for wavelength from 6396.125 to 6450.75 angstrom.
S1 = 0.2 angstrom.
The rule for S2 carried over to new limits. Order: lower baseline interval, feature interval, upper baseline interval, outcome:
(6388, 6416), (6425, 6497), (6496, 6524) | 0.02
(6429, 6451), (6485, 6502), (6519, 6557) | 0.05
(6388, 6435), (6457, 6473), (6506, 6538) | 0.04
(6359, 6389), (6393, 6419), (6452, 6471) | 0.00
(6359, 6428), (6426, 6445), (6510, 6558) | 0.04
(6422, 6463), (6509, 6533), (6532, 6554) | -0.02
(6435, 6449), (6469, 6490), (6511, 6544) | -0.02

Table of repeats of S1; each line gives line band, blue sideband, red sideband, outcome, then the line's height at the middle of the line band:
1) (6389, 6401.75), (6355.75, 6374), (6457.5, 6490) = 0.5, 17.2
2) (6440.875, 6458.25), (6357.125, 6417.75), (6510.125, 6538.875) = 0.3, 17.3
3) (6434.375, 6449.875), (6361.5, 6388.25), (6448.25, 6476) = 0.3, 16.9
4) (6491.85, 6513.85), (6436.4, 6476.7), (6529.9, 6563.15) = 0.7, 17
